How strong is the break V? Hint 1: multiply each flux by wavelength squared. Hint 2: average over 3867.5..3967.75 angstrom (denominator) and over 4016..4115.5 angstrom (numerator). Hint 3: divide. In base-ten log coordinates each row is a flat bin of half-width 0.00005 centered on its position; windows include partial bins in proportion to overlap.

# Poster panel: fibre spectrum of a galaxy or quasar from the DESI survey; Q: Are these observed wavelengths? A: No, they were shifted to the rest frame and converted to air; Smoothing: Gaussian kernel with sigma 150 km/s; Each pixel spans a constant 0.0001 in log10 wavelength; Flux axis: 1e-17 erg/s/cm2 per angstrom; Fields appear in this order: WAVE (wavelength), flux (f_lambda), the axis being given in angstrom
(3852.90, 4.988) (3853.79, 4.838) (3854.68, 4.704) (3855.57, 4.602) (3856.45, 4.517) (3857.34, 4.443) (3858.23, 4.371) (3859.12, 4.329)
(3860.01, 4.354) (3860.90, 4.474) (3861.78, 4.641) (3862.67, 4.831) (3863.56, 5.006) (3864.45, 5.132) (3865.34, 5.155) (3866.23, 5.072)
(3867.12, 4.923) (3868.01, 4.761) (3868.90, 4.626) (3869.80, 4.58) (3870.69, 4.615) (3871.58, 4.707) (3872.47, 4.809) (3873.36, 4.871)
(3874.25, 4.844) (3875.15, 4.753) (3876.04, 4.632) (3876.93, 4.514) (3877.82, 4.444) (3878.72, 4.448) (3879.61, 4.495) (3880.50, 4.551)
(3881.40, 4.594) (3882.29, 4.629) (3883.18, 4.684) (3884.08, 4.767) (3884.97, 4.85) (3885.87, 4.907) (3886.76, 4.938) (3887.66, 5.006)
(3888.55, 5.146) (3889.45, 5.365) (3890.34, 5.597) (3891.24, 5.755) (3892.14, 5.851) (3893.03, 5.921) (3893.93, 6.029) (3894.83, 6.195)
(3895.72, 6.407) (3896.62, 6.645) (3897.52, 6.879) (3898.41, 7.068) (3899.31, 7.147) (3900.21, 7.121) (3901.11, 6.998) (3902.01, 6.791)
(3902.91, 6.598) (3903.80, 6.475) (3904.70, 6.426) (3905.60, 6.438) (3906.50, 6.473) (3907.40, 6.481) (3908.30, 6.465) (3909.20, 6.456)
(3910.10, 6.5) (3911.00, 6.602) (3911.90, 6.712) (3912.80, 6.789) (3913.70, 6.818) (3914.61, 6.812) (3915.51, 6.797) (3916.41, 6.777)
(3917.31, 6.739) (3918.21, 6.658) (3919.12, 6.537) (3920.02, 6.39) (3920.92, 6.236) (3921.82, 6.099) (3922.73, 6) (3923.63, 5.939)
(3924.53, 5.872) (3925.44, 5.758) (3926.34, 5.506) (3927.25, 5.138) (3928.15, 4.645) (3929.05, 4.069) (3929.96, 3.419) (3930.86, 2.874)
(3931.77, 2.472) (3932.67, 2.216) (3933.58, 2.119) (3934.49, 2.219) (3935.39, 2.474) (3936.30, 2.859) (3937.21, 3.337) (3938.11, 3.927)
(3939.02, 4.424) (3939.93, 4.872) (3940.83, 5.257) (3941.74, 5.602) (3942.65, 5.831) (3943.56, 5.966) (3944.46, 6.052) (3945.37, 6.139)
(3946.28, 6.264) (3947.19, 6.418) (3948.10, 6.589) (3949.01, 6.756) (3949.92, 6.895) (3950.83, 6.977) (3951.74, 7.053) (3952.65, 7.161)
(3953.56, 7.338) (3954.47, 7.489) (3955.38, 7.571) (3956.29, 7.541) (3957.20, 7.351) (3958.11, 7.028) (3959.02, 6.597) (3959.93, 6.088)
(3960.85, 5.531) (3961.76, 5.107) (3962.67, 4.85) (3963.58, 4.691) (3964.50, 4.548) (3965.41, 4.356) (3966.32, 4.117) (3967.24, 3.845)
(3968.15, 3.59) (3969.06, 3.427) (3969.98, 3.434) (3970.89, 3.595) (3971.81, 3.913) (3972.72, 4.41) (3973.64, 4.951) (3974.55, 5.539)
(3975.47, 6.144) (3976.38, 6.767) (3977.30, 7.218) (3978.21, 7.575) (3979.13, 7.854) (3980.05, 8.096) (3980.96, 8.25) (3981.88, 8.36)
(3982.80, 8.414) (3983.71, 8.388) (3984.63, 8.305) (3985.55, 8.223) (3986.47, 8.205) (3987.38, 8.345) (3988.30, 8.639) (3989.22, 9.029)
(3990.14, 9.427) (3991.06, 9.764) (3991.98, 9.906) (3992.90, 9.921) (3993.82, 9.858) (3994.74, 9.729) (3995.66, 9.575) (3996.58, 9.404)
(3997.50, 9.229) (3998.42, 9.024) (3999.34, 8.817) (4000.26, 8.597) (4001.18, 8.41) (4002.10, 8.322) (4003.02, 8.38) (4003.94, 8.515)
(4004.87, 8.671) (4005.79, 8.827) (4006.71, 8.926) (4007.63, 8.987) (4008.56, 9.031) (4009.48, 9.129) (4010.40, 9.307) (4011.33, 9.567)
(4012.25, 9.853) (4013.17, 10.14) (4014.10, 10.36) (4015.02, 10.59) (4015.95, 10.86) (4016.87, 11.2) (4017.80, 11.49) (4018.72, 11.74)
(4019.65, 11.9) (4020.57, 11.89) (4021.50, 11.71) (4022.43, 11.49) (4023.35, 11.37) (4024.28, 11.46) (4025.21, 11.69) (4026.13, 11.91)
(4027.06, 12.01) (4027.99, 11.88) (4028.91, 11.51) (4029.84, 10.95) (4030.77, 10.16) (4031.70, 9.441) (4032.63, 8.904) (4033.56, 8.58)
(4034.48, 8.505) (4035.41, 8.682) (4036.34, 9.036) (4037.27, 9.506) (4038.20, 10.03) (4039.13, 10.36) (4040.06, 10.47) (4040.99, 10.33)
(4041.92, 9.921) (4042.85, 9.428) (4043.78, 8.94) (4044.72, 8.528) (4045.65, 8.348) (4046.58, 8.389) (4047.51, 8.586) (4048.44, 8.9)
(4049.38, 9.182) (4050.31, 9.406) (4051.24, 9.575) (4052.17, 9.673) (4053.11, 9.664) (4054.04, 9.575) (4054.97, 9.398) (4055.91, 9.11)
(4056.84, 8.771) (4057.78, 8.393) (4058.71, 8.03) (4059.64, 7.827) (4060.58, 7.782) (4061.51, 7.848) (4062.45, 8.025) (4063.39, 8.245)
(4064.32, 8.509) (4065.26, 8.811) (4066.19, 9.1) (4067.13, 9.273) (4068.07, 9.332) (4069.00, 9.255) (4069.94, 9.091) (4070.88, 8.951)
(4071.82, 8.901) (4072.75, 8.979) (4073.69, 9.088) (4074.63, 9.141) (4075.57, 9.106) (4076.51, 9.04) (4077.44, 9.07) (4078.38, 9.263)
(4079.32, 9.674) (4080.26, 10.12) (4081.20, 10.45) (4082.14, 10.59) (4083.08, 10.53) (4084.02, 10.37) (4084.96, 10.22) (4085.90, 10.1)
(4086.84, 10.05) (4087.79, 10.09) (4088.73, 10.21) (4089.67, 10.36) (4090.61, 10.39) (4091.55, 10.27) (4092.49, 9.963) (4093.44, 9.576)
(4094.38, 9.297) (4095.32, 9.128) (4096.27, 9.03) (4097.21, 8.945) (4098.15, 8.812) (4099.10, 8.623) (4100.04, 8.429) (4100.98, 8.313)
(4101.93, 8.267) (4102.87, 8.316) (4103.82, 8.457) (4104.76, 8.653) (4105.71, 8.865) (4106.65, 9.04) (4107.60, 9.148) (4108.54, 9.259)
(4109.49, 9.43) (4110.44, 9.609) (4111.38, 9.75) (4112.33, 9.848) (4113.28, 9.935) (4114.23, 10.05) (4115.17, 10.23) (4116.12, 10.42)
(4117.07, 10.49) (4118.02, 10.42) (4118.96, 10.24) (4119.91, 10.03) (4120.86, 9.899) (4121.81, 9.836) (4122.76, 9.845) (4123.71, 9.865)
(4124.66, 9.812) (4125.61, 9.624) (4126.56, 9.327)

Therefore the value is 1.9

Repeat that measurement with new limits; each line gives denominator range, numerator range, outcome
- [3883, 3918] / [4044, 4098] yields 1.62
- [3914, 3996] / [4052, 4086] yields 1.58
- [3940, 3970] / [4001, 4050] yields 1.75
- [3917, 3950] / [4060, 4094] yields 2.02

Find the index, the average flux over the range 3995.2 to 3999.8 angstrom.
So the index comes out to 9.21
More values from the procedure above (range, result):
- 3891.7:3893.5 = 5.9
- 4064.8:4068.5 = 9.13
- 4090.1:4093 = 10.2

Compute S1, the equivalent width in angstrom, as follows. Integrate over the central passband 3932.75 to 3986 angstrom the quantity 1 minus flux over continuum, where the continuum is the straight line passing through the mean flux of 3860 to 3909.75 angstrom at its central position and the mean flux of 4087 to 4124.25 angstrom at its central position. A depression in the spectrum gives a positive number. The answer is 8.5 angstrom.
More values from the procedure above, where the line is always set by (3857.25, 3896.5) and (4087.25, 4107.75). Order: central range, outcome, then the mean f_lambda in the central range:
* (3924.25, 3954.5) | 5.7 angstrom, 5.02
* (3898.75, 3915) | -3.4 angstrom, 6.67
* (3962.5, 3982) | 4.1 angstrom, 5.39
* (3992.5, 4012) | -4.5 angstrom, 9.07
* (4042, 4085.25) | -2.8 angstrom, 9.1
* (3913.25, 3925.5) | -1.4 angstrom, 6.4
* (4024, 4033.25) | -3.6 angstrom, 10.9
